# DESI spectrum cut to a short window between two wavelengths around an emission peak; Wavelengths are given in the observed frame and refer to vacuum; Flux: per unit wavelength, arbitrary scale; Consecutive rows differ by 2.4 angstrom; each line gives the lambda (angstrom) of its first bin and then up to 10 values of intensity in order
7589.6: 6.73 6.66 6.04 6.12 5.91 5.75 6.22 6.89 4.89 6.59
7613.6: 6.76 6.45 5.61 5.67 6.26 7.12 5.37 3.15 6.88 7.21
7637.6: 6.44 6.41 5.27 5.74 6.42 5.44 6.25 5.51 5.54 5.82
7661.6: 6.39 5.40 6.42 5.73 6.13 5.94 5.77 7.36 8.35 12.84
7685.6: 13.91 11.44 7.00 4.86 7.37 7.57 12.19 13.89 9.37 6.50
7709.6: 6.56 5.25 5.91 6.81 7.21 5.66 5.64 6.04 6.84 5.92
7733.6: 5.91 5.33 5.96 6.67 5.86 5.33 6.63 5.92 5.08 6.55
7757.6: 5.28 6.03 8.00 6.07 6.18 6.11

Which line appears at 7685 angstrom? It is [S II] 6716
